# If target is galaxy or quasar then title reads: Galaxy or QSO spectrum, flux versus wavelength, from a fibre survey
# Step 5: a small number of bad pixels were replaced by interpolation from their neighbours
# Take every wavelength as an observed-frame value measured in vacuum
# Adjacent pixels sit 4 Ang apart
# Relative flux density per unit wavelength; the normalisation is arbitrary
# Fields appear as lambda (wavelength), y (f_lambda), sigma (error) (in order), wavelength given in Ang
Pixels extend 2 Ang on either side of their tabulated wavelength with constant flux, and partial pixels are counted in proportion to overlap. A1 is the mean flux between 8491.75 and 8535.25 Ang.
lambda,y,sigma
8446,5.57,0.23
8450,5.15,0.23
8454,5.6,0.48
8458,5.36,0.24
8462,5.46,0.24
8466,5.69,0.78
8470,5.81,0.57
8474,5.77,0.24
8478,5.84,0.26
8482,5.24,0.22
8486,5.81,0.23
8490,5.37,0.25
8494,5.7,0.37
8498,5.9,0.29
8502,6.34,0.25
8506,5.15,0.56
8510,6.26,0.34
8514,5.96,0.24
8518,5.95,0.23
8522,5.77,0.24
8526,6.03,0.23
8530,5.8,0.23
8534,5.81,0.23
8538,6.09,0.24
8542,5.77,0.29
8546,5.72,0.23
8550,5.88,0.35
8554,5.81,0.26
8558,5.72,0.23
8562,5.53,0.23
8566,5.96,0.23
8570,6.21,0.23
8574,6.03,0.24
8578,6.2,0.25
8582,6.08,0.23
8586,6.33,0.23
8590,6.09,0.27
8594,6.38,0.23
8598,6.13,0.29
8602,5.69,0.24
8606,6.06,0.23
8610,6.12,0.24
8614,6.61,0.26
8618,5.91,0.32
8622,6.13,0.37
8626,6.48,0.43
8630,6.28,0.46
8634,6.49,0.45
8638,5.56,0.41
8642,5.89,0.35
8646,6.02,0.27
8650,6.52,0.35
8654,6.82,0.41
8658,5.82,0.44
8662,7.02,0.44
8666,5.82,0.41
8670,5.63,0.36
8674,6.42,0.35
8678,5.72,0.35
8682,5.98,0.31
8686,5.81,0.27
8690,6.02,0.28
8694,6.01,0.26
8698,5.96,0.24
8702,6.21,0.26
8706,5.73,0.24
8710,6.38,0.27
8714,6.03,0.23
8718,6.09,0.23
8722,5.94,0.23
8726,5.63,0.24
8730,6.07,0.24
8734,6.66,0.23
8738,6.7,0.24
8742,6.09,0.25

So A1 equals 5.88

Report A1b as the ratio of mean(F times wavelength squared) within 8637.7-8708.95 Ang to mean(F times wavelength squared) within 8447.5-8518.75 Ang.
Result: 1.12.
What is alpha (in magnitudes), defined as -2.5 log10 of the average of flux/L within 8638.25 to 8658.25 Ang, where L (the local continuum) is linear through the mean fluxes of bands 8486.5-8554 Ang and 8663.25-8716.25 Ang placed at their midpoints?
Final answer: -0.04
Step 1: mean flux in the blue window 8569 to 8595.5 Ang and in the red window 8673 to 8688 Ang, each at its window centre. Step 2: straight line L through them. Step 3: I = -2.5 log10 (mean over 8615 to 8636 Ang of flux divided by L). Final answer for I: -0.034 mag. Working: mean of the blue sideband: 6.18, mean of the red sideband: 5.95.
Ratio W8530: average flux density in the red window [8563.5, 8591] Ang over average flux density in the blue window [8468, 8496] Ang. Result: 1.08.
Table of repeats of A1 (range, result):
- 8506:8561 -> 5.86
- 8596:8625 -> 6.11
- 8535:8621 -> 6.01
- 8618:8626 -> 6.16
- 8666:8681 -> 5.91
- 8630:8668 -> 6.22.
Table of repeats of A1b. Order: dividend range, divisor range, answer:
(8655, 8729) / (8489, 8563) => 1.07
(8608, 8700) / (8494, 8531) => 1.07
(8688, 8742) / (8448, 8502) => 1.15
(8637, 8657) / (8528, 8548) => 1.08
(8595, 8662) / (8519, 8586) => 1.06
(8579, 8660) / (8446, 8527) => 1.12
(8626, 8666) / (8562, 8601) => 1.04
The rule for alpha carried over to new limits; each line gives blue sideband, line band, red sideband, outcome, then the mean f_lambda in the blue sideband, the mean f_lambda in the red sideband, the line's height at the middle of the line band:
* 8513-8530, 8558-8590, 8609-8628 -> 0.01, 5.91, 6.26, 6.1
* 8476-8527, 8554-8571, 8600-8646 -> 0.02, 5.79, 6.11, 5.95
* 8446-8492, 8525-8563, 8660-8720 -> -0.02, 5.56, 6.06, 5.72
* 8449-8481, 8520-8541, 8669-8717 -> -0.04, 5.59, 6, 5.71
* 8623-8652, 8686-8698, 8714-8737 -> 0.03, 6.18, 6.1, 6.13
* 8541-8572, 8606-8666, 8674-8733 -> -0.06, 5.83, 6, 5.92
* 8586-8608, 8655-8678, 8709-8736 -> -0.01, 6.09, 6.1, 6.1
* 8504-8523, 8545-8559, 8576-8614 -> 0.03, 5.82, 6.15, 5.97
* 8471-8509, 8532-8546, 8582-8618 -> 0.01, 5.7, 6.16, 5.9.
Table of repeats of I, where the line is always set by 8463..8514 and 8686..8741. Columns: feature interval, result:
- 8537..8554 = 0.00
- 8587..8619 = -0.04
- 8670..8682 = 0.01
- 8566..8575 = -0.04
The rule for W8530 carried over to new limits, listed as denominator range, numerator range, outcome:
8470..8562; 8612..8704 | 1.06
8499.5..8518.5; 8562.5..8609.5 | 1.03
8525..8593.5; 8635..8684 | 1.03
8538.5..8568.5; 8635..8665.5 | 1.07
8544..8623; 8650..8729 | 1.01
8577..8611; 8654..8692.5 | 0.99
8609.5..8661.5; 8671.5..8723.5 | 0.97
